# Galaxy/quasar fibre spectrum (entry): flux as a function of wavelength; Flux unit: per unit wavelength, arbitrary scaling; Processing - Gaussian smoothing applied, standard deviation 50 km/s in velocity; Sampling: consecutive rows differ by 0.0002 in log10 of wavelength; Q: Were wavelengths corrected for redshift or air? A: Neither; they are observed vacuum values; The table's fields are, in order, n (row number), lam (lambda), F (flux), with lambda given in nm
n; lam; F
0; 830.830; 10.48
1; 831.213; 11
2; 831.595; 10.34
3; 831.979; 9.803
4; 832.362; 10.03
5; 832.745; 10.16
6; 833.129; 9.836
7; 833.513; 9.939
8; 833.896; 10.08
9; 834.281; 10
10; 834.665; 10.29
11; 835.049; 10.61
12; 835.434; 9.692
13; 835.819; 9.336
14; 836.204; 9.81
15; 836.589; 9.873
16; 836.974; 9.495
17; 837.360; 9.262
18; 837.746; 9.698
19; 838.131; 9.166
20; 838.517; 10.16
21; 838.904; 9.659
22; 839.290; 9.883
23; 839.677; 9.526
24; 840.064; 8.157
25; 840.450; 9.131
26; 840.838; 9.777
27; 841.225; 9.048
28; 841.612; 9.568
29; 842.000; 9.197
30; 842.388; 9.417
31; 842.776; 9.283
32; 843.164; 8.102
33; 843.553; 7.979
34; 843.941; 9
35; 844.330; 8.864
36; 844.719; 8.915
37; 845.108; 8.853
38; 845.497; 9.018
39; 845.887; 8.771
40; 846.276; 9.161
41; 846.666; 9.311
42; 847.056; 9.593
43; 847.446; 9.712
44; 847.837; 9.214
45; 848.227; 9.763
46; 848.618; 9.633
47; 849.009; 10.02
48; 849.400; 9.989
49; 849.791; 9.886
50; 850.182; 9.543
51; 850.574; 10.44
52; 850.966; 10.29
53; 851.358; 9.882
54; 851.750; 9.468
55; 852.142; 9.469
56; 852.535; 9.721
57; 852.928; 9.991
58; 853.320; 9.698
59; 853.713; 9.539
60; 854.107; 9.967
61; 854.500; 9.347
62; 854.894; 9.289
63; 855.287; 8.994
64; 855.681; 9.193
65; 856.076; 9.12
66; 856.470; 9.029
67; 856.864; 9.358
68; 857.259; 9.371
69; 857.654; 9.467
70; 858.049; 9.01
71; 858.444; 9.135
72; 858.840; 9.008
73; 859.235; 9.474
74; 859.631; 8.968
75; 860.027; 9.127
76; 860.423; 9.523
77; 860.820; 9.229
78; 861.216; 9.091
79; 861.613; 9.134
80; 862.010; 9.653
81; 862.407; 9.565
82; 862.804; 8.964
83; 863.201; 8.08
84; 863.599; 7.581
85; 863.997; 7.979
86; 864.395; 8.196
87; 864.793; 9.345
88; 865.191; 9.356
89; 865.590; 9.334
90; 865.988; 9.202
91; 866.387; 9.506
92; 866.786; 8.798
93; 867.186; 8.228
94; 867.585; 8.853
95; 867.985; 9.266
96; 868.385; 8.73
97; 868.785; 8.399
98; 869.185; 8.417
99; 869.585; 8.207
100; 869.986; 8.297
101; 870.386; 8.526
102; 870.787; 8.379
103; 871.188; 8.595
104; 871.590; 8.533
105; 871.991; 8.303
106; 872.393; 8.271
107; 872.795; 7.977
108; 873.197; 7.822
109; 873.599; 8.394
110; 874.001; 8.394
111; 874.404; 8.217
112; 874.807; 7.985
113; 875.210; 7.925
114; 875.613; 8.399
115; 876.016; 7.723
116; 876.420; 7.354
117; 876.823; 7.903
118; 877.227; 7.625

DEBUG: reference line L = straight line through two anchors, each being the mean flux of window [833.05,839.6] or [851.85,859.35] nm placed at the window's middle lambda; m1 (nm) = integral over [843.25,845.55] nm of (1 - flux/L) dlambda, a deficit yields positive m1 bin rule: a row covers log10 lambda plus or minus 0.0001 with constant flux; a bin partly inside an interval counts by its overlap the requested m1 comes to 0.22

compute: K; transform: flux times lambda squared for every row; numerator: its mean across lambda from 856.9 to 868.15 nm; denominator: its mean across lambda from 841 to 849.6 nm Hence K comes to 1.02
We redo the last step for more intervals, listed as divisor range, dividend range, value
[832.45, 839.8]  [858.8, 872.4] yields 0.96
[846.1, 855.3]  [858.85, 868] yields 0.95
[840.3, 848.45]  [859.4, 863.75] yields 1.03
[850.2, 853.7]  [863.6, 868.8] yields 0.93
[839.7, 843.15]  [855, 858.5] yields 1.04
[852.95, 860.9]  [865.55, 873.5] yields 0.95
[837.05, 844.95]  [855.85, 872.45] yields 1.02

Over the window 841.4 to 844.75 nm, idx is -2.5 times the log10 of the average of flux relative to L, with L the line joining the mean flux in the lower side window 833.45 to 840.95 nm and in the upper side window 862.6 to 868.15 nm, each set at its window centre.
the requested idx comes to 0.066 mag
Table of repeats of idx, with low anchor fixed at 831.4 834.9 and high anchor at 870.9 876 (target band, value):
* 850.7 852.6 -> -0.07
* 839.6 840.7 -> 0.10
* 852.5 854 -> -0.07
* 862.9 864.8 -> 0.06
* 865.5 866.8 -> -0.09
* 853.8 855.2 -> -0.05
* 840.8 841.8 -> 0.03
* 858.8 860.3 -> -0.04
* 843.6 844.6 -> 0.09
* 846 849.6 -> -0.02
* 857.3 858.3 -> -0.04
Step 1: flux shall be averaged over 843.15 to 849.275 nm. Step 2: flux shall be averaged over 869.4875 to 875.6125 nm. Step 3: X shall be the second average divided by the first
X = 0.90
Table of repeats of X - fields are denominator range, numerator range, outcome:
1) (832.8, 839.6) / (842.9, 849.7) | 0.94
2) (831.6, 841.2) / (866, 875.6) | 0.87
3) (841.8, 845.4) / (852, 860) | 1.06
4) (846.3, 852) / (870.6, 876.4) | 0.84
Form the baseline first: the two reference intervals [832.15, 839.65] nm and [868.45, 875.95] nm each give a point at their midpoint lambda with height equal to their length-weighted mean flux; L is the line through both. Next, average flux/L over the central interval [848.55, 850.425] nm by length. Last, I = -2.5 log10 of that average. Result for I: -0.07 mag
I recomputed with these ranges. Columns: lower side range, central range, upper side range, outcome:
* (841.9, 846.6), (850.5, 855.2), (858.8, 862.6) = -0.073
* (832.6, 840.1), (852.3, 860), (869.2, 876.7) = -0.052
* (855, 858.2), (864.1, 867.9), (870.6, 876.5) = -0.042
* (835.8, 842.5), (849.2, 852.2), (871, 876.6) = -0.101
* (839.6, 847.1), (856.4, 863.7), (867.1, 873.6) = -0.056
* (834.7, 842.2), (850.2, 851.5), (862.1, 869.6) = -0.105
